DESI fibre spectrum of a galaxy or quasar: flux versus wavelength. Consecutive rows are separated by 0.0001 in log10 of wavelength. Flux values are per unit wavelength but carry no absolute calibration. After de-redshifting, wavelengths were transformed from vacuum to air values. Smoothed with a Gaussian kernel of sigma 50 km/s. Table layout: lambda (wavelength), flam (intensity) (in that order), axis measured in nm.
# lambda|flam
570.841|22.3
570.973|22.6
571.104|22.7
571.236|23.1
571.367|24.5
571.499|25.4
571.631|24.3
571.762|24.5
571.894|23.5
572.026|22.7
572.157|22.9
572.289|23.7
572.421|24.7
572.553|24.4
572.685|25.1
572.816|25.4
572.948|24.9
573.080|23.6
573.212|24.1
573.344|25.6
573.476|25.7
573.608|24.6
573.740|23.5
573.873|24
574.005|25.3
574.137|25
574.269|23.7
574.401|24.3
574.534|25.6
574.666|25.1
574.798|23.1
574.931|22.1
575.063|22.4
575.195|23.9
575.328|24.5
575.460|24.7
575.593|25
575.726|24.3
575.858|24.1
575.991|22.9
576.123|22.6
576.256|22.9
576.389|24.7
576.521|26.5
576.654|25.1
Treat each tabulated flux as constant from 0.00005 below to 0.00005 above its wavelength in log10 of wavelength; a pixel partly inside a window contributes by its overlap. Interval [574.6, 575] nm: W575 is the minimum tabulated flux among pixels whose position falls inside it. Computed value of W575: 22.1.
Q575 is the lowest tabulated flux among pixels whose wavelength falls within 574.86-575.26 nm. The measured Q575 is 22.1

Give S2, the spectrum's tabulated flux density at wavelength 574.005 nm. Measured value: 25.3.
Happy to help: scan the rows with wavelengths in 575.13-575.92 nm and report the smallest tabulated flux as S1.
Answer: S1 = 23.9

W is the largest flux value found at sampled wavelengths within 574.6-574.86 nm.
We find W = 25.1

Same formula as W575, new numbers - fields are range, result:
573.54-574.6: 23.5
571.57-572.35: 22.7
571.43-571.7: 24.3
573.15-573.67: 24.1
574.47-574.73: 25.1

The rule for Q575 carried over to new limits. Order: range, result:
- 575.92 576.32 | 22.6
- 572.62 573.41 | 23.6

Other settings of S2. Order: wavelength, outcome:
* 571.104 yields 22.7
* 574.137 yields 25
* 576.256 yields 22.9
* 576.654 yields 25.1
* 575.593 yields 25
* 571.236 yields 23.1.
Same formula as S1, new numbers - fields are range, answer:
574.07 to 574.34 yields 23.7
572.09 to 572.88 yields 22.9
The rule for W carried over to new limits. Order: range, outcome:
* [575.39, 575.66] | 25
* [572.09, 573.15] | 25.4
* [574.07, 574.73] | 25.6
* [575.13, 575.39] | 24.5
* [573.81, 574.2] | 25.3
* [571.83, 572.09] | 23.5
